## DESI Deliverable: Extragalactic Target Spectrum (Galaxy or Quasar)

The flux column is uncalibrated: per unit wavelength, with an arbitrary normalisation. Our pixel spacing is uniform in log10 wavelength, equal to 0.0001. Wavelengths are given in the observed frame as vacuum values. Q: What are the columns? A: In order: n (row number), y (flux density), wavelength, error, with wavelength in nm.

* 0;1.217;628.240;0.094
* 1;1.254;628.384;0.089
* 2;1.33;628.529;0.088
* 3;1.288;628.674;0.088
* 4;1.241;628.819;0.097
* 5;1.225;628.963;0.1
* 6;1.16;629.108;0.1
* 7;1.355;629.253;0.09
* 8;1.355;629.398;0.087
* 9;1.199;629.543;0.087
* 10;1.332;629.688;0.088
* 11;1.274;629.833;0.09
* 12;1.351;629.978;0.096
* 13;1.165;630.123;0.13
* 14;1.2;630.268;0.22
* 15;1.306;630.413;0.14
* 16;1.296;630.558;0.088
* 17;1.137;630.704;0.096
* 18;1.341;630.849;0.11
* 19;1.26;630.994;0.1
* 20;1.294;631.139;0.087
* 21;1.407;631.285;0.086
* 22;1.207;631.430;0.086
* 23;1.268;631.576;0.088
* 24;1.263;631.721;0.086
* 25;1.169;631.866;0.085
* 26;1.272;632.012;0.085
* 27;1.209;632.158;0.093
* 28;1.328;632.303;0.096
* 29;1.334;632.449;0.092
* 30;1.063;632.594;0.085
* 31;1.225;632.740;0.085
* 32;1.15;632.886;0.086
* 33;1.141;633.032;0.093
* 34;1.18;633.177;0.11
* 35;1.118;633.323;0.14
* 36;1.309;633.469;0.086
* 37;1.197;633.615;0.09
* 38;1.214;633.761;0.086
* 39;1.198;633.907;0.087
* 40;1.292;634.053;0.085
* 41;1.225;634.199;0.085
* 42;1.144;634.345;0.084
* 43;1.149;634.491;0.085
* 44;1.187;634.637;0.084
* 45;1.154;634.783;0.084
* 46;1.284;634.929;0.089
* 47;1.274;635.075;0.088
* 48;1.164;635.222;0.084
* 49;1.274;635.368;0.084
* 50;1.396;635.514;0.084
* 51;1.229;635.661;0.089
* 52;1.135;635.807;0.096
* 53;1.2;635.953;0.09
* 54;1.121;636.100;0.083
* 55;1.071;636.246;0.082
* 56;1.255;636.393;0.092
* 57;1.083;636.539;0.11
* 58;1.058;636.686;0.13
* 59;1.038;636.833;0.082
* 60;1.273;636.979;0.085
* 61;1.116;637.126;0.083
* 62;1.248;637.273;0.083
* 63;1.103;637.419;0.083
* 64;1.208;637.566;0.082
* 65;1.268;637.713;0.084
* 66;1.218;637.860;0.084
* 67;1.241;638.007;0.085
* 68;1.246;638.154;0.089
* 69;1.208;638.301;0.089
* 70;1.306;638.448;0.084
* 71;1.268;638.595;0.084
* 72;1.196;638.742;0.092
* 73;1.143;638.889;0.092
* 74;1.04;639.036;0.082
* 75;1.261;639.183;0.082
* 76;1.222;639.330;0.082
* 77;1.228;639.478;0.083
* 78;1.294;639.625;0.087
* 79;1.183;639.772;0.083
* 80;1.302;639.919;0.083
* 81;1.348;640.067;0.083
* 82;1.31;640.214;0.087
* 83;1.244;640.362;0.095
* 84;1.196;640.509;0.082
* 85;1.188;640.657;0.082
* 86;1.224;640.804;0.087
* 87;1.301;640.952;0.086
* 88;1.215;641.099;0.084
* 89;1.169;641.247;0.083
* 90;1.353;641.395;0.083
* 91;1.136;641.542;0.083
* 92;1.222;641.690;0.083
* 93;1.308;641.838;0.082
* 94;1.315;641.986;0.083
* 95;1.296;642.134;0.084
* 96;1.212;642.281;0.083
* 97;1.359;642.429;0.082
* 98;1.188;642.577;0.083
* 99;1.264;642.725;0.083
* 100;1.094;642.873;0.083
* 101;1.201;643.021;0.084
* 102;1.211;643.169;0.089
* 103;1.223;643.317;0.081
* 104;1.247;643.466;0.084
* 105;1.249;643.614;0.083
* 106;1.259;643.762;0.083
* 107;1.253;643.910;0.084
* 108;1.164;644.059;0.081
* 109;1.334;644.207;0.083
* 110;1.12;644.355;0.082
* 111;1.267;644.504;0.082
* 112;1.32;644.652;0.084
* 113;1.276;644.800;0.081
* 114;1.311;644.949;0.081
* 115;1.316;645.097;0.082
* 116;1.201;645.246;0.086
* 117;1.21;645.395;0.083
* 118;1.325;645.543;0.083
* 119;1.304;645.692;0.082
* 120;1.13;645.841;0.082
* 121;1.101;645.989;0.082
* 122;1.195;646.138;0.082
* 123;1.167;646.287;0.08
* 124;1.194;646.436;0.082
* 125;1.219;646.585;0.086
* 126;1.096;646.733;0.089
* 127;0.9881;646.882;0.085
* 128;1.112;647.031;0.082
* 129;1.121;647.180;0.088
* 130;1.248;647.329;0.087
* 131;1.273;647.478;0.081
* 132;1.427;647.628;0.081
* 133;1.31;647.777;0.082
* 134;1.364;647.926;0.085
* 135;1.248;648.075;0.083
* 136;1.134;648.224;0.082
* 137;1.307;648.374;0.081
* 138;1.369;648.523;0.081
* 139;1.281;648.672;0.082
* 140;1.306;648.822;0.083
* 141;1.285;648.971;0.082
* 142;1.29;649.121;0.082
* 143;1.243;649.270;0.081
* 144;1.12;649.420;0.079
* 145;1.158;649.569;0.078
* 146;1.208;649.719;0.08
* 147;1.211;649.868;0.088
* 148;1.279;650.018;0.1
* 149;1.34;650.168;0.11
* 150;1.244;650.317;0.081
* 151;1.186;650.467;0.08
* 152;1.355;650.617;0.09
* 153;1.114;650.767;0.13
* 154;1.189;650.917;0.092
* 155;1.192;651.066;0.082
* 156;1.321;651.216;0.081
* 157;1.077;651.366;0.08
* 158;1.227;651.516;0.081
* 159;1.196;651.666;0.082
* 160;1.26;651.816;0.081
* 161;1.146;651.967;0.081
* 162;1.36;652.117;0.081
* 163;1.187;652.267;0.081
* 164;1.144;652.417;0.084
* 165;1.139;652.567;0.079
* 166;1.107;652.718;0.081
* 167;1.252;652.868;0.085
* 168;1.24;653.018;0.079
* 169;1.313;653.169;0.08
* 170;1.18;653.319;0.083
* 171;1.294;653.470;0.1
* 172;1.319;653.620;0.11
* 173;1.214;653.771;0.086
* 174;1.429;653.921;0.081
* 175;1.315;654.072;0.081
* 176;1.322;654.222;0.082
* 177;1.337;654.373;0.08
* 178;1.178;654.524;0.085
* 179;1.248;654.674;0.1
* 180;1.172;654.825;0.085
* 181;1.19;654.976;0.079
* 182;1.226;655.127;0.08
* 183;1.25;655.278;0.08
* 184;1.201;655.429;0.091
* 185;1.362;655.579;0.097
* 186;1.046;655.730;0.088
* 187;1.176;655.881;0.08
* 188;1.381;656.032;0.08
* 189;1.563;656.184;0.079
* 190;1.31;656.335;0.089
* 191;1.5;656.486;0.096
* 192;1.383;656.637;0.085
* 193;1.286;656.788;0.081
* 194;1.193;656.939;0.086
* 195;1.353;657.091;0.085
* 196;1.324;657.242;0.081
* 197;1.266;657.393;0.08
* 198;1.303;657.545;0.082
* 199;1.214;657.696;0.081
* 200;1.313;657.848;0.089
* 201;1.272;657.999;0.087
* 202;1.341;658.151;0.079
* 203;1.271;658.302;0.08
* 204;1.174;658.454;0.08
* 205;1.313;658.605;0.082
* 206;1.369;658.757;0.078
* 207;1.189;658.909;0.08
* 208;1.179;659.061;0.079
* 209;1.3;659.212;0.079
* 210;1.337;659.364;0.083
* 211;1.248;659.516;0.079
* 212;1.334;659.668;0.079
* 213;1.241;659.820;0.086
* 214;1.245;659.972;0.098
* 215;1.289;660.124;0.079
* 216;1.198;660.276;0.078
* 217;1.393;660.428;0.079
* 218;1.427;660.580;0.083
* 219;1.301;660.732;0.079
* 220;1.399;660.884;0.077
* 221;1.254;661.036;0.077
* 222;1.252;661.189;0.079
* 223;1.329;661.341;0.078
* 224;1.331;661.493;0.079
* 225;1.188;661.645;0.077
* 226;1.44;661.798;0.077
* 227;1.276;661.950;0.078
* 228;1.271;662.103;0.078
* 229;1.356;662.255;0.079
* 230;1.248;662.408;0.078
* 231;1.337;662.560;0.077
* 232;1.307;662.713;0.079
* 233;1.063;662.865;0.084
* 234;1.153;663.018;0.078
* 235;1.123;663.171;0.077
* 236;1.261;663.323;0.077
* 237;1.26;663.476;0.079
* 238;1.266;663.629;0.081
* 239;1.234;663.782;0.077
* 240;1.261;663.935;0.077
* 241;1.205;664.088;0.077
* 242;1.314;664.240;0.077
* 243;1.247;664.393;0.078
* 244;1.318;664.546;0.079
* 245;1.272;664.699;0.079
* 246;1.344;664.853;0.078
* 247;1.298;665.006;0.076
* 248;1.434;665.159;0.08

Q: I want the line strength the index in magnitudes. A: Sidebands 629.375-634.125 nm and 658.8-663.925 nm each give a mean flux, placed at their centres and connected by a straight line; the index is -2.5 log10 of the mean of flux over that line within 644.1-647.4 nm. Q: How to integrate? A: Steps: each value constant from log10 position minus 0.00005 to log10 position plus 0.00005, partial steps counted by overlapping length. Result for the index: 0.04 mag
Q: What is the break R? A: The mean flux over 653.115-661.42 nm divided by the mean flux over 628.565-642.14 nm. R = 1.05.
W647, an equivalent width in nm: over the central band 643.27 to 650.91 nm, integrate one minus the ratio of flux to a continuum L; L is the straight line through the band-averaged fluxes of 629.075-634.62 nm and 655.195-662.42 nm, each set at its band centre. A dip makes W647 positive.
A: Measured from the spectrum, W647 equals 0.22 nm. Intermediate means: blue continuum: 1.24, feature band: 1.23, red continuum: 1.3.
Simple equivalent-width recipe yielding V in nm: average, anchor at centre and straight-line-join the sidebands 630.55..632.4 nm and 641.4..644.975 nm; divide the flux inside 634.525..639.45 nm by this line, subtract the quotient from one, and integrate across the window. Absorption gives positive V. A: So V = 0.23 nm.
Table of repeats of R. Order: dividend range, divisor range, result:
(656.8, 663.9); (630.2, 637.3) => 1.05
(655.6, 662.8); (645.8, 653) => 1.07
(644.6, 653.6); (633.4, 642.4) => 1.01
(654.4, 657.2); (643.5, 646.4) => 1.04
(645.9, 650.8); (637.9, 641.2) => 0.99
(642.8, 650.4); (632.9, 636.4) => 1.02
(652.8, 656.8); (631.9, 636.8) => 1.07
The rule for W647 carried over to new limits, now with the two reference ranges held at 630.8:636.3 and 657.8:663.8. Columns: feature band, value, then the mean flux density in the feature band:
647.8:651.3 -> 0.01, 1.25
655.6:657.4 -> -0.07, 1.32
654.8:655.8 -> 0.04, 1.21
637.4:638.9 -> 0.01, 1.23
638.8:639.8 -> 0.03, 1.2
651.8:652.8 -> 0.06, 1.19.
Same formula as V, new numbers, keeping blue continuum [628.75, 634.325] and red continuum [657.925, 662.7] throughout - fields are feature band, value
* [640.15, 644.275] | 0.070 nm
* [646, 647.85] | 0.113 nm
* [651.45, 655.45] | 0.132 nm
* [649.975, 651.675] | 0.067 nm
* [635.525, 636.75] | 0.091 nm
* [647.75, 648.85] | -0.014 nm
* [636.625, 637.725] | 0.082 nm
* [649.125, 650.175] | 0.045 nm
